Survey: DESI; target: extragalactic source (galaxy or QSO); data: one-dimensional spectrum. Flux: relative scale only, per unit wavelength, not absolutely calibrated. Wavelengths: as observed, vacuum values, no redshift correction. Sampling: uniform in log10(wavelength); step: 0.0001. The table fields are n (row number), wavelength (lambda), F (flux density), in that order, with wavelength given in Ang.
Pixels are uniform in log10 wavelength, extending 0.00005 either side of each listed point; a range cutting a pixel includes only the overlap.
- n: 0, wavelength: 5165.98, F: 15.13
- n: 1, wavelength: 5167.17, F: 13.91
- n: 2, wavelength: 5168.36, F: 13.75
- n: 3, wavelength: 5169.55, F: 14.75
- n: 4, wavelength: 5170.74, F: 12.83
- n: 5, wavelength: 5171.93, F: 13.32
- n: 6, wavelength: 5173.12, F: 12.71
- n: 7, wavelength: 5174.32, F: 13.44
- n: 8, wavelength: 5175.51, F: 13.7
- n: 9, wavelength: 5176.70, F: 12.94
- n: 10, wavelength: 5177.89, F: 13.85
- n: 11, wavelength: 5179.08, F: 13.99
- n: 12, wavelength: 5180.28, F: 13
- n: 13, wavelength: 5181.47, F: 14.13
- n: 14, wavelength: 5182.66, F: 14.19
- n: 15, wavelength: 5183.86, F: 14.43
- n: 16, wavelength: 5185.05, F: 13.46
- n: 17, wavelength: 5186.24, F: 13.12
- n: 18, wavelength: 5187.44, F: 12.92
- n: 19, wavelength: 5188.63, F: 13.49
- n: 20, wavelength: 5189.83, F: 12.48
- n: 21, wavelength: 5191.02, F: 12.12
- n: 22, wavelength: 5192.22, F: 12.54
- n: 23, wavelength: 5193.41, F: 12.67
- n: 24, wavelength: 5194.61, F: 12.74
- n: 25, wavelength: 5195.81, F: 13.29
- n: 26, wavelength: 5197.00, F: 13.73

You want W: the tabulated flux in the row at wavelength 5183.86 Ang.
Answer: 14.43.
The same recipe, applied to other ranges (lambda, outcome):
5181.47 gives 14.13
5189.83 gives 12.48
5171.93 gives 13.32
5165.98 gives 15.13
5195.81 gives 13.29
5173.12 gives 12.71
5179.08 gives 13.99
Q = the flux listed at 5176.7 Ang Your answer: 12.94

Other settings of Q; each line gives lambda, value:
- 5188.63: 13.49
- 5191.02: 12.12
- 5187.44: 12.92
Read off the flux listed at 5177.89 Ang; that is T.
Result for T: 13.85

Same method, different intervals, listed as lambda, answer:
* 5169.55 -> 14.75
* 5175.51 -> 13.7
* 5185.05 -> 13.46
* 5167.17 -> 13.91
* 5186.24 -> 13.12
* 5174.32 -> 13.44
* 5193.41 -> 12.67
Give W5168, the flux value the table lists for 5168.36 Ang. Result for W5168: 13.75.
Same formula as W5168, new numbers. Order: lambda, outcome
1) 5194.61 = 12.74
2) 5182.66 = 14.19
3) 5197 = 13.73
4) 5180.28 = 13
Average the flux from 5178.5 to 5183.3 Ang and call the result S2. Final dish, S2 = 13.8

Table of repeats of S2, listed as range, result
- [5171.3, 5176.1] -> 13.3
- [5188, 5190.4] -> 13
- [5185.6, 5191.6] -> 12.8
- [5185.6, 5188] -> 13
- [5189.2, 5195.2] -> 12.5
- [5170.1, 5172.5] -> 13.1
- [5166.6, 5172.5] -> 13.7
